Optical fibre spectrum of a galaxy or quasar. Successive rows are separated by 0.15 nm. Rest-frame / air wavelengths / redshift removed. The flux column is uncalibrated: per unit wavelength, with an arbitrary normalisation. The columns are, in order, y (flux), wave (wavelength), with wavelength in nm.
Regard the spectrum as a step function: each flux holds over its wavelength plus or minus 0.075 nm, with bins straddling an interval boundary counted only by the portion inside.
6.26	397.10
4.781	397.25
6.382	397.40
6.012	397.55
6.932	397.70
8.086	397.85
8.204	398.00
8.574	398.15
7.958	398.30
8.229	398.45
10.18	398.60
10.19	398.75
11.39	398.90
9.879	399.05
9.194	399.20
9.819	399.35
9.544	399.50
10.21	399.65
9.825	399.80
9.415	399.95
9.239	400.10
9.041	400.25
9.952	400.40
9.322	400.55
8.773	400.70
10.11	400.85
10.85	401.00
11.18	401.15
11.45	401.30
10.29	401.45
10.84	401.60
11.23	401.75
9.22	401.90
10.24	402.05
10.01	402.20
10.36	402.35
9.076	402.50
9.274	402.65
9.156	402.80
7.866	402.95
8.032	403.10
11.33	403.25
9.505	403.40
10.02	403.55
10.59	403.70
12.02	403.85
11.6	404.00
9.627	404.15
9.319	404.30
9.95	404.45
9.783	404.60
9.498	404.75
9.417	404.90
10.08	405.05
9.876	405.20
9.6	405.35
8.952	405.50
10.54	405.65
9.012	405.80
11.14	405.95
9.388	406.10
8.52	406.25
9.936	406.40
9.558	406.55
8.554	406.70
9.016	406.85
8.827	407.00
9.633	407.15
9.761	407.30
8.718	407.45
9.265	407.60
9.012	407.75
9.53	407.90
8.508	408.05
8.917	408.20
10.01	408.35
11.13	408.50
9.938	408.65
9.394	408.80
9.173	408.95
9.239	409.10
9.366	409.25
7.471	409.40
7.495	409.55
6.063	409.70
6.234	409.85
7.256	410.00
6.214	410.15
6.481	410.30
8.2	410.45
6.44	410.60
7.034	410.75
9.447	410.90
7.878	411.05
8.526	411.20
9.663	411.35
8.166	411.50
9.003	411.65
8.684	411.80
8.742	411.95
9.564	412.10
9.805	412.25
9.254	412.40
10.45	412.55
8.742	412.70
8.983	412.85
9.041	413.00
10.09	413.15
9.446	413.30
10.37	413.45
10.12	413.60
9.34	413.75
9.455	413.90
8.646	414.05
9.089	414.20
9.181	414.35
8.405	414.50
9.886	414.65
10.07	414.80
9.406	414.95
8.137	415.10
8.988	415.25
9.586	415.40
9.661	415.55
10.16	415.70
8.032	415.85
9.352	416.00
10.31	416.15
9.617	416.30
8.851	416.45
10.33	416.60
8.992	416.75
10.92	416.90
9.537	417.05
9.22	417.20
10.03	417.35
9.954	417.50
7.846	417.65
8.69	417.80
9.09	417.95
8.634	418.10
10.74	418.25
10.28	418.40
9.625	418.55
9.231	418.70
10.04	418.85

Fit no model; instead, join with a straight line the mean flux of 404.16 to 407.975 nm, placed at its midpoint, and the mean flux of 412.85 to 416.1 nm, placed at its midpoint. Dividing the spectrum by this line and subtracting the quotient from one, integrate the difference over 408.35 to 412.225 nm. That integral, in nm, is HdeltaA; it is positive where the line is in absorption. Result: 0.45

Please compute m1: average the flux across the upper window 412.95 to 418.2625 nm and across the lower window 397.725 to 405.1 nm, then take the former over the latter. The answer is 0.96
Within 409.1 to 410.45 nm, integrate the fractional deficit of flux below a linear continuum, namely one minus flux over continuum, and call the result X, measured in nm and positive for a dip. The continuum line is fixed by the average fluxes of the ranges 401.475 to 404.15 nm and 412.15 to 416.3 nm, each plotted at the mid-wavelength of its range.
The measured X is 0.33 nm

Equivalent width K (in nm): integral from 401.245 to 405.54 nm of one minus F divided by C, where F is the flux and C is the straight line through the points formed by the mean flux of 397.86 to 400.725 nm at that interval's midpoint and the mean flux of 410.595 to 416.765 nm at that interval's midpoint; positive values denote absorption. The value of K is -0.27 nm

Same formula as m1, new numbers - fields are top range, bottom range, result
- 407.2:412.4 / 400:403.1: 0.87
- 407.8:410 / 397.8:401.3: 0.91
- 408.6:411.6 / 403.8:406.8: 0.81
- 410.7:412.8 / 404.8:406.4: 0.93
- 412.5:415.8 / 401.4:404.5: 0.94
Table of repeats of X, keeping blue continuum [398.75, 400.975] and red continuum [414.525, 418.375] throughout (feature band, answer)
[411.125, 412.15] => 0.07 nm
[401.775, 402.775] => -0.01 nm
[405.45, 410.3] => 0.36 nm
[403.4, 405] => -0.08 nm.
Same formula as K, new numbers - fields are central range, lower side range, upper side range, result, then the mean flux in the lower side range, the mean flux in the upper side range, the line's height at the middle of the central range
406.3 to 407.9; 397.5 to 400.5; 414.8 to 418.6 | 0.01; 9.12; 9.45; 9.27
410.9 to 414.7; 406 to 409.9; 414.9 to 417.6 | 0.02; 8.98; 9.49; 9.28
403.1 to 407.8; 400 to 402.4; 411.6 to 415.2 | 0.06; 10.1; 9.33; 9.85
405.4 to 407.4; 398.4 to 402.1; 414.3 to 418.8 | 0.07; 9.99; 9.43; 9.78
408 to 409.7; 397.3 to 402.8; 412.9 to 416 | 0.07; 9.43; 9.35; 9.38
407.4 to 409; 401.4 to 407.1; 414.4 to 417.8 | 0.04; 9.77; 9.4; 9.65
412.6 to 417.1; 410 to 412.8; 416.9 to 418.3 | -0.24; 8.43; 9.37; 8.95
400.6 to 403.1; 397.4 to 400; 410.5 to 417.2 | -0.26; 8.96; 9.21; 9.01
